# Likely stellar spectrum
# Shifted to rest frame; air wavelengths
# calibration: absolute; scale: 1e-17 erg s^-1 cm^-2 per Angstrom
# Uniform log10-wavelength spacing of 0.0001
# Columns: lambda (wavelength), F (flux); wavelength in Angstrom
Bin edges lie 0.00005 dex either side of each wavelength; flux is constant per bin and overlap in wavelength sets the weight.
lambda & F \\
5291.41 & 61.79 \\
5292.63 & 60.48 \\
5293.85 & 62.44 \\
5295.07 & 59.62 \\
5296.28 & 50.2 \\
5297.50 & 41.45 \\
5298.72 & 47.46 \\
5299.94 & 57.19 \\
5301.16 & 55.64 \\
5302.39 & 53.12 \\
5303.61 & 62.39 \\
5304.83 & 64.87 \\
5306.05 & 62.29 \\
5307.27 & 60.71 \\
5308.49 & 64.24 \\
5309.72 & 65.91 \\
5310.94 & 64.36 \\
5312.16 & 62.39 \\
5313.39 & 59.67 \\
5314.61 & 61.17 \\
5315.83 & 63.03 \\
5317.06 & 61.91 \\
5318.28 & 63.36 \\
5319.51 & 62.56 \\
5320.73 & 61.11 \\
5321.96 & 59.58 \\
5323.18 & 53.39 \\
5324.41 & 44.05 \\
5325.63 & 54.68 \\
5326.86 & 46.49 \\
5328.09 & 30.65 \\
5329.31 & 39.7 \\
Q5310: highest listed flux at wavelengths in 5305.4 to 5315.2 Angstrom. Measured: 65.91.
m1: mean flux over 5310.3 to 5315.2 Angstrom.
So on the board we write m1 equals 62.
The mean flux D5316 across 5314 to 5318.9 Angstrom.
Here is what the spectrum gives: 62.4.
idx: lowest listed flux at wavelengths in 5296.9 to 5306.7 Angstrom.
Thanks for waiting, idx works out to 41.45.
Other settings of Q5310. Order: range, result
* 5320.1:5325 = 61.11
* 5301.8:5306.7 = 64.87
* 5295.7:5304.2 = 62.39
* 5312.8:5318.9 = 63.36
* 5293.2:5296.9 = 62.44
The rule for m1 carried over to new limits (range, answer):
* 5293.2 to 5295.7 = 61.1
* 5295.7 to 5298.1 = 45.8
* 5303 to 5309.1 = 63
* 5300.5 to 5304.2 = 56.9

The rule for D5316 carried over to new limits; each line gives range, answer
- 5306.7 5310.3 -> 63.5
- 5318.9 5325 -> 56.2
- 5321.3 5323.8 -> 56.5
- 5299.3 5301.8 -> 56.1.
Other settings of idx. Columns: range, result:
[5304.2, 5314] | 59.67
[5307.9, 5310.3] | 64.24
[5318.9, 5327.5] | 44.05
